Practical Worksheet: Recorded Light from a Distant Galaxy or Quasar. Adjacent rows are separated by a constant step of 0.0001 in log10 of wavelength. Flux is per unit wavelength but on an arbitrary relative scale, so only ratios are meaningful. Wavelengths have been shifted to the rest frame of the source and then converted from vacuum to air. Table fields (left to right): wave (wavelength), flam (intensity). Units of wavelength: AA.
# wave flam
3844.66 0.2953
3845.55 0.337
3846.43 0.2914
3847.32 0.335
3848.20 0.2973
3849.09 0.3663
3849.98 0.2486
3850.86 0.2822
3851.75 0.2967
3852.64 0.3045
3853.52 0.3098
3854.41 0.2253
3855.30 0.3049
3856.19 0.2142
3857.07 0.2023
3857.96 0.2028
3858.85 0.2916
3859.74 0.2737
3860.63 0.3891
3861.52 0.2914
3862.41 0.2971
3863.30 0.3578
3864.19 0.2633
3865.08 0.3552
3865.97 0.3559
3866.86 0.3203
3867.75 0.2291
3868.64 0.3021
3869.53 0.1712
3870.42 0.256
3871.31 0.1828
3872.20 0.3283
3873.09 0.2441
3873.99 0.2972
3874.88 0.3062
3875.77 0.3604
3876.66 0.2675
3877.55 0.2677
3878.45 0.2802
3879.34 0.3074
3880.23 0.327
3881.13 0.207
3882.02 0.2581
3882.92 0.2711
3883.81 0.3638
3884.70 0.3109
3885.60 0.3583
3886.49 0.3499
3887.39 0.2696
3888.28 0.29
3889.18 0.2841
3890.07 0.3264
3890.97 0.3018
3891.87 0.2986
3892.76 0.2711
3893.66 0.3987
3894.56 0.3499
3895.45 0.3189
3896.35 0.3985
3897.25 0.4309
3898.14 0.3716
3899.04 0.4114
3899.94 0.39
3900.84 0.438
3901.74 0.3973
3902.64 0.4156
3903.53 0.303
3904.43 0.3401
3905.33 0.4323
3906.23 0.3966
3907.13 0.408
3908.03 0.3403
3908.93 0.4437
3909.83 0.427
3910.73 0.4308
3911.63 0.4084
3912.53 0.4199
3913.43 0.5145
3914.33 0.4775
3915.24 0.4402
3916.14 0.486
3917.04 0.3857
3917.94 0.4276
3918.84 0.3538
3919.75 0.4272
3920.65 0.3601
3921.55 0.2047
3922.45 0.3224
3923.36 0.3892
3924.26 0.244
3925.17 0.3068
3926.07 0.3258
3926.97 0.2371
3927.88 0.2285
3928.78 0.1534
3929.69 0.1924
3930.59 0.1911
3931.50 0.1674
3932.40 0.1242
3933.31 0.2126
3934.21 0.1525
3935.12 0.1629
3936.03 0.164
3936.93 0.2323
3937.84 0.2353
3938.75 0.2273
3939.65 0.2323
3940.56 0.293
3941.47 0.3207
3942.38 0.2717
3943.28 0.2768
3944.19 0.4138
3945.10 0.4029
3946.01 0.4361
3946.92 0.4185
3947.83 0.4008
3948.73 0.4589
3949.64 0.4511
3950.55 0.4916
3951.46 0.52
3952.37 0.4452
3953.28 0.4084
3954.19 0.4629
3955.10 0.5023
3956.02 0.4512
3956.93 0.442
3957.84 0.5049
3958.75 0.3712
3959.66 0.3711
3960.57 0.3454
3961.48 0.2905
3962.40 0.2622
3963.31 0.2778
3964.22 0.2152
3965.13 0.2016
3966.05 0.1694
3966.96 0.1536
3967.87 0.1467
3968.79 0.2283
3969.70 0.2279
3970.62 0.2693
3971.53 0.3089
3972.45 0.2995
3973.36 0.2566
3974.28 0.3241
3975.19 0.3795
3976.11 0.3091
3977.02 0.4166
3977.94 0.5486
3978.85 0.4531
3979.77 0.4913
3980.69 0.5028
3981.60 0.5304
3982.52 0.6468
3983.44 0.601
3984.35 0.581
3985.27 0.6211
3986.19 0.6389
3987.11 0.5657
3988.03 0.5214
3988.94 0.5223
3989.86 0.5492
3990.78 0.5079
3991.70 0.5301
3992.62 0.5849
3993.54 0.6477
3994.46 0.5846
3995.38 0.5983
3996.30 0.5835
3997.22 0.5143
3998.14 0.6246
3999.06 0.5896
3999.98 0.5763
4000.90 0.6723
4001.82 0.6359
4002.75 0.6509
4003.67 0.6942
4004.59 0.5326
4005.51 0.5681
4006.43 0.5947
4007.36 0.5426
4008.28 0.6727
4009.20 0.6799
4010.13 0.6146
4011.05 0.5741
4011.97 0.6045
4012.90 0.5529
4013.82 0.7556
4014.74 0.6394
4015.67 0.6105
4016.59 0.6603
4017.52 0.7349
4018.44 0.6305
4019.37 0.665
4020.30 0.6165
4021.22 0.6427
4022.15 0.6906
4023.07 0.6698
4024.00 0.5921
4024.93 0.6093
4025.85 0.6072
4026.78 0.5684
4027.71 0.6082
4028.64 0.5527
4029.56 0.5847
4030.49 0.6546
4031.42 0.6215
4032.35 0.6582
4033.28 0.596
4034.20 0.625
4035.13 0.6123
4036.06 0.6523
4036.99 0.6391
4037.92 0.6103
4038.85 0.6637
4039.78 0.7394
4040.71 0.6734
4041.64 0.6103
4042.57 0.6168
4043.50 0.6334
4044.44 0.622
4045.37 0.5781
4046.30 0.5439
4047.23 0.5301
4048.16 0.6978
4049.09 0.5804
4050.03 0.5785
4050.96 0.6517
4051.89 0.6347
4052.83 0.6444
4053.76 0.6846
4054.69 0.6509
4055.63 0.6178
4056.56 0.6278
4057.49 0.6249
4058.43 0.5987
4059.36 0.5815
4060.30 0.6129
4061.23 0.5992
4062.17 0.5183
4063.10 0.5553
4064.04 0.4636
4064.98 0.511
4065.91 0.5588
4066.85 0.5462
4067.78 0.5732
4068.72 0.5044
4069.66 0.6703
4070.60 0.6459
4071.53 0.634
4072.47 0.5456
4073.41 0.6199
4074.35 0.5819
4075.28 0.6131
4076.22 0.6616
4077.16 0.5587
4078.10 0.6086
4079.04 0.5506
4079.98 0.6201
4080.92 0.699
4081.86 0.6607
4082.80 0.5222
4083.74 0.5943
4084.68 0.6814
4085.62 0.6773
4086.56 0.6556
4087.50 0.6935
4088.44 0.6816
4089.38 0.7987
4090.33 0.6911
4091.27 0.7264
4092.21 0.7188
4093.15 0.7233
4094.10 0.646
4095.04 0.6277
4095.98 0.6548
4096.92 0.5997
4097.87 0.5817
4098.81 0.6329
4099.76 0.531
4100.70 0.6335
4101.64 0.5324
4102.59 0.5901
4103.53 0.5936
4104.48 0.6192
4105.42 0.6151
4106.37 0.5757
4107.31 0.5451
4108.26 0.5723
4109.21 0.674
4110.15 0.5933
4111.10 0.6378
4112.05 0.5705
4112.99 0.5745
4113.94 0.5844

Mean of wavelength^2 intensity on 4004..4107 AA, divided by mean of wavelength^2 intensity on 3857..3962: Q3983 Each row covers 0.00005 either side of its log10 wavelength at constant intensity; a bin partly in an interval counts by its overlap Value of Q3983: 2.00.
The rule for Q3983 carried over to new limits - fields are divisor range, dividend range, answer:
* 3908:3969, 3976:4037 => 1.87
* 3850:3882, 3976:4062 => 2.32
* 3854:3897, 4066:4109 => 2.35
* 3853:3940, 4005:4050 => 2.14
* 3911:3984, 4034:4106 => 1.92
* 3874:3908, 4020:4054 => 1.99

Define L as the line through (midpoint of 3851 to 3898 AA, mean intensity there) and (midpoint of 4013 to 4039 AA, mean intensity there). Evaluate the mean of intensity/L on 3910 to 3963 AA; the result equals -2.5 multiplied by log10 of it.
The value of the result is 0.25 mag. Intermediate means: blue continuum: 0.297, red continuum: 0.633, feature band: 0.343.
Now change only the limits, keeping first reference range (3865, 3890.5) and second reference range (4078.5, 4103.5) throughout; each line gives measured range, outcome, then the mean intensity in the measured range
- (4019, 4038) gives -0.16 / 0.623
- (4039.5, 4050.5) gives -0.09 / 0.615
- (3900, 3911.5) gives -0.18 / 0.398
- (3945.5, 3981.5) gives 0.17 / 0.366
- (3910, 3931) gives 0.04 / 0.346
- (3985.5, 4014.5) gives -0.21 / 0.597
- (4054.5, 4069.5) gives 0.04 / 0.572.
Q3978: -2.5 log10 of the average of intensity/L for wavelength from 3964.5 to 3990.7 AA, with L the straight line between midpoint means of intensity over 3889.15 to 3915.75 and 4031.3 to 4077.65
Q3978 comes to 0.22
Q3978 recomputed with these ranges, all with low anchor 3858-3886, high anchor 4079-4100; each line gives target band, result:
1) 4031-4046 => -0.12 mag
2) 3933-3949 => 0.36 mag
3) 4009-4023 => -0.21 mag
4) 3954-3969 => 0.35 mag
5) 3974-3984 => -0.01 mag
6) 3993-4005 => -0.21 mag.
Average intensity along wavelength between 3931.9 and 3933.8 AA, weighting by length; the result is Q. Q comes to 0.169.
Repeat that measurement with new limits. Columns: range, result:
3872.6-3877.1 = 0.296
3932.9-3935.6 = 0.175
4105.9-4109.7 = 0.592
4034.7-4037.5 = 0.634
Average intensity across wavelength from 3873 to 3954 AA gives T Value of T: 0.335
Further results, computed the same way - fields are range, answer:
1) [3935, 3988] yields 0.376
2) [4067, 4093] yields 0.637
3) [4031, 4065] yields 0.614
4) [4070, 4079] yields 0.606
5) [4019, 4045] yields 0.629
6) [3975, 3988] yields 0.523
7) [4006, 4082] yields 0.615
